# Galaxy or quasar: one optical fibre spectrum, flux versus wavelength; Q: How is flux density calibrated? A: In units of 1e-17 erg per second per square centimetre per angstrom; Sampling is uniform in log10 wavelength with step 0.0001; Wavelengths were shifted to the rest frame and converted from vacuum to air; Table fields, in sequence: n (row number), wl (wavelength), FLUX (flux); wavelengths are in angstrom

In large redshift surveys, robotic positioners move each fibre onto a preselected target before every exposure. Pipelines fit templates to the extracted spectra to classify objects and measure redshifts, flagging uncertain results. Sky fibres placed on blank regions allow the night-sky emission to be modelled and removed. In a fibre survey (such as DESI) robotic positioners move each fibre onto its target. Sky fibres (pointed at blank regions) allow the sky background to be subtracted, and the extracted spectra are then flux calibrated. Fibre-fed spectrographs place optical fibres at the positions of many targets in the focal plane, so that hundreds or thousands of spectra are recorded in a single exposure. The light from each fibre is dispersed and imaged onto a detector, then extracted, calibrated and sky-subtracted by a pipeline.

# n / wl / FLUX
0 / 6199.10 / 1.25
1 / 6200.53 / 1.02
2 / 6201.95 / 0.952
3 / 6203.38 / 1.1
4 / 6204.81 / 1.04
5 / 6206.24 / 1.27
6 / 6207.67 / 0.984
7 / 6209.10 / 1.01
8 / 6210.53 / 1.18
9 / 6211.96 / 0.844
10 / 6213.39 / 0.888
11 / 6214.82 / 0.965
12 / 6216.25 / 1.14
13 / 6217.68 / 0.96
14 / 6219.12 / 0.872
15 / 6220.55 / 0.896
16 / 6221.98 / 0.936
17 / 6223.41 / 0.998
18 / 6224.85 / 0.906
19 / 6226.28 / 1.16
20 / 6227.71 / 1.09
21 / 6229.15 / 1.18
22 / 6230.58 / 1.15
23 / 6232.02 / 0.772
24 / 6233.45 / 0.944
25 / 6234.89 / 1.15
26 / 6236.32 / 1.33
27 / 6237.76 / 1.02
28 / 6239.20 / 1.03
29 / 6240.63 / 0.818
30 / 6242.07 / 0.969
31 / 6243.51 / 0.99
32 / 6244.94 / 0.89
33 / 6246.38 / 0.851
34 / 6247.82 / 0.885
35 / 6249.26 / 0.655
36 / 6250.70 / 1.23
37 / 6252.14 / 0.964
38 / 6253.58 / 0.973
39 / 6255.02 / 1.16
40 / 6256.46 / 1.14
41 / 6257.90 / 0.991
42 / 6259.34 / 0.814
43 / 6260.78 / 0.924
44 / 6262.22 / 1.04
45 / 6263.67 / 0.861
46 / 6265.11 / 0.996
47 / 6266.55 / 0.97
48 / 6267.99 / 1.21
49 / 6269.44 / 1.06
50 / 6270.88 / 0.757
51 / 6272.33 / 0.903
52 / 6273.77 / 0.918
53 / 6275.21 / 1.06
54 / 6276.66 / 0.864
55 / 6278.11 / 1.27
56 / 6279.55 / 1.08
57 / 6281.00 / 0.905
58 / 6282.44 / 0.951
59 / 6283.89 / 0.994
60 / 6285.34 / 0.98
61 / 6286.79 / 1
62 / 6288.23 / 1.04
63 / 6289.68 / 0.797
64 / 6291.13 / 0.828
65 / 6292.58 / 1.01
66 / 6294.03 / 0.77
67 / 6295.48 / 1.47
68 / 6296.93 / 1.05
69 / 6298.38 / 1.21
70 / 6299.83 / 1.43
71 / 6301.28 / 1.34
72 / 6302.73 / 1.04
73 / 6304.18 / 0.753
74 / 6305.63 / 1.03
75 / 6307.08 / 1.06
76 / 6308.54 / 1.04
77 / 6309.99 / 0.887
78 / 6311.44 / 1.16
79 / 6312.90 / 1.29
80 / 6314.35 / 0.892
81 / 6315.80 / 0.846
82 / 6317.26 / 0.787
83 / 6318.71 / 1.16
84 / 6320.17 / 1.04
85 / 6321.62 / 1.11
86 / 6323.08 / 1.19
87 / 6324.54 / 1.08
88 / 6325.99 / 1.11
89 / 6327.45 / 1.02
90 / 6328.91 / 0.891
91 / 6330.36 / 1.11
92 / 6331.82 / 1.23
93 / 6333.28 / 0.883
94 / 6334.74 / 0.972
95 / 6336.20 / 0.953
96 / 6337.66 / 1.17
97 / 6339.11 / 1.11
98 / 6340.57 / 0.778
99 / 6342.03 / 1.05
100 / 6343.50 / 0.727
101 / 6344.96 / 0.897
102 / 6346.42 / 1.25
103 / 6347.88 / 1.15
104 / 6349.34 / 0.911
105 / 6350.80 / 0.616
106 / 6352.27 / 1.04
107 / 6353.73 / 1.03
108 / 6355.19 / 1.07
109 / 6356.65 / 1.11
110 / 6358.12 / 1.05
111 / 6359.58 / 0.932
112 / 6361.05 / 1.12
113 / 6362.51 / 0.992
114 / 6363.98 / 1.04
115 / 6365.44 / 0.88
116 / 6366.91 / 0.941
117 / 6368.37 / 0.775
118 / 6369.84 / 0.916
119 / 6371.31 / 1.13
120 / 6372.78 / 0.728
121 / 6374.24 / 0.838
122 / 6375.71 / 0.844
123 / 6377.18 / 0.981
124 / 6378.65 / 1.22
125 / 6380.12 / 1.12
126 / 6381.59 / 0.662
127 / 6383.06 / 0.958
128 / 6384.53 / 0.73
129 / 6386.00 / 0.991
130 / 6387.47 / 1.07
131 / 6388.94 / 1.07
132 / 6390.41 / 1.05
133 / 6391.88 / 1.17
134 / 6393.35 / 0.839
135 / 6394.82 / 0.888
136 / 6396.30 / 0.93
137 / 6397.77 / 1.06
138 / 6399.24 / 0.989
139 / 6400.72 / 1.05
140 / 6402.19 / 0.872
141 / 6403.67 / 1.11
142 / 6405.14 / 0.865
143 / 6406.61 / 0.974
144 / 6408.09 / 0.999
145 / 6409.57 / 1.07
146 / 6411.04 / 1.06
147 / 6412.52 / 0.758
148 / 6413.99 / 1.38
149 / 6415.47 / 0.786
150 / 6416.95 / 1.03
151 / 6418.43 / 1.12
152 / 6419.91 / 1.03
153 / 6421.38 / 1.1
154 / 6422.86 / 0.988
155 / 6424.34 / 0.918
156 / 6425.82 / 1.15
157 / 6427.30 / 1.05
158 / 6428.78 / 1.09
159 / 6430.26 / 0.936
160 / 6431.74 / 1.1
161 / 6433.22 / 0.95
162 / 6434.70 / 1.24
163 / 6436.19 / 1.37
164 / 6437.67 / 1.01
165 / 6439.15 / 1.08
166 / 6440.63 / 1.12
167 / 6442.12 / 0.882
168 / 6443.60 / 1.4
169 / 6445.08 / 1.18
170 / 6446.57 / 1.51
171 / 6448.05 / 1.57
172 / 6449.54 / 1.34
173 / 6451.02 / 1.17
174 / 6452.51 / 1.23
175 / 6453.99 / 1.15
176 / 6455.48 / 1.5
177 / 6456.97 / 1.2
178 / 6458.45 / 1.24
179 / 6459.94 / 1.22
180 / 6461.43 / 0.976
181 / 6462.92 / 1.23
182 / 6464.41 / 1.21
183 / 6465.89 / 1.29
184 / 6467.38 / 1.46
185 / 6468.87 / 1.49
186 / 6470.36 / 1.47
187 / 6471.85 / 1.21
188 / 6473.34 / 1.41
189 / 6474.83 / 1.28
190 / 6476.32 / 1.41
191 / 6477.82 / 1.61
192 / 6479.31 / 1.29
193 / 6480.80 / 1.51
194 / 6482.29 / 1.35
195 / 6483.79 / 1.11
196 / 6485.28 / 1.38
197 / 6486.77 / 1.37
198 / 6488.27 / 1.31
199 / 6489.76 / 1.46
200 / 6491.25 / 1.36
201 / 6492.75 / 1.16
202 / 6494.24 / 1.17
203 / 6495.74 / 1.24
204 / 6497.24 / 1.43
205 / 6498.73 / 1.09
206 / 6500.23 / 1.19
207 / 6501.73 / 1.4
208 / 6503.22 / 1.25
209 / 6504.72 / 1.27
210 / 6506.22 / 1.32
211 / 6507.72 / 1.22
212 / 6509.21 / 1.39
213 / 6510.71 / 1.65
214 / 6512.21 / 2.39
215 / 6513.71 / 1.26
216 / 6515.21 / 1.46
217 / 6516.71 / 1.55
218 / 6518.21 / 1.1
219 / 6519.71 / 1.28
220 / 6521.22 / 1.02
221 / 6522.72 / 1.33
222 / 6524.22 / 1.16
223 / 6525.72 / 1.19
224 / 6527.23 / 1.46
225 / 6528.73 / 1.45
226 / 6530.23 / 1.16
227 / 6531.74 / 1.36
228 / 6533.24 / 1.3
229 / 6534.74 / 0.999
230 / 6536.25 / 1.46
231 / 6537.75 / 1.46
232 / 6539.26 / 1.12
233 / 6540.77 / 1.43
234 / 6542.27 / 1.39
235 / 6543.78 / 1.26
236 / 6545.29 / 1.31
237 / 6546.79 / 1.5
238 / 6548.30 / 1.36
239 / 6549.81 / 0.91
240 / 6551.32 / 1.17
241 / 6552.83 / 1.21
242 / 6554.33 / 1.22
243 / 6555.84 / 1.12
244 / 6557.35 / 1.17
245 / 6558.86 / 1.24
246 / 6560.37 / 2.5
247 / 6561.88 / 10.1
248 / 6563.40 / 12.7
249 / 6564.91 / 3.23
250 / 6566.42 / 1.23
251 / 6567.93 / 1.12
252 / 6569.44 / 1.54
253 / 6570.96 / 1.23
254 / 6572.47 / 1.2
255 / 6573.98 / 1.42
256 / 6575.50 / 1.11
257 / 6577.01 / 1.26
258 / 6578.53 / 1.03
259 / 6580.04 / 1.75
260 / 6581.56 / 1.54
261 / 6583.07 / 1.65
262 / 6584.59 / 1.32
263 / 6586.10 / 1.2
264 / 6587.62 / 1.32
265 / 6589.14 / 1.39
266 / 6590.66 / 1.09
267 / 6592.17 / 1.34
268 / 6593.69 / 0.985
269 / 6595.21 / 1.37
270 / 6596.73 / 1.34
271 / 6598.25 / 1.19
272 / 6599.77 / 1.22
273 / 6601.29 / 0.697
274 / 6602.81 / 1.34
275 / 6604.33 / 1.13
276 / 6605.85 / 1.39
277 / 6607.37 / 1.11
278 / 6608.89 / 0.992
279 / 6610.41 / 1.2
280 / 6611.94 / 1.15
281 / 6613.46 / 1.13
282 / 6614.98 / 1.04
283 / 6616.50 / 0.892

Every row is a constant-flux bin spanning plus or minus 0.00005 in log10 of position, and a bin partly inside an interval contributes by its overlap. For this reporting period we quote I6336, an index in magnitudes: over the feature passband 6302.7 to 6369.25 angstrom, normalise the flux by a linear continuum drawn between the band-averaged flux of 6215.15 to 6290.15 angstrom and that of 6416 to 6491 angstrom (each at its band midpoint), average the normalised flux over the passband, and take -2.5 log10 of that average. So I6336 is 0.09 mag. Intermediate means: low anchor 0.99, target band 1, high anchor 1.23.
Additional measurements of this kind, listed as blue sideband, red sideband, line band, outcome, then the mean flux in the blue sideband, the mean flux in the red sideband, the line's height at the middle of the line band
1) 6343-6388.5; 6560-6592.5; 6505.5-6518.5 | 0.29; 0.961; 2.39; 1.95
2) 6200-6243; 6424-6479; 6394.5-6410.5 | 0.20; 1.02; 1.24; 1.19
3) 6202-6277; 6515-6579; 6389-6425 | 0.39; 0.995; 1.82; 1.44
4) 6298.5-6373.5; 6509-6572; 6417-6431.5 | 0.31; 1.02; 1.87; 1.38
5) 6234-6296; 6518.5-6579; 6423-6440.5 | 0.35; 0.987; 1.84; 1.49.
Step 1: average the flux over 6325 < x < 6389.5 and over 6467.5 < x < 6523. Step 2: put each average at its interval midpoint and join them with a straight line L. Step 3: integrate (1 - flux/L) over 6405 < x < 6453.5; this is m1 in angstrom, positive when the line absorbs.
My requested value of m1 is 2.9 angstrom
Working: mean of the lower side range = 0.979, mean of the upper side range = 1.36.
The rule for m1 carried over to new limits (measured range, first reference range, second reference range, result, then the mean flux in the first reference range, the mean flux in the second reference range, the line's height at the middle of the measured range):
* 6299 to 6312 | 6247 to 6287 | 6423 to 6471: -0.6 angstrom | 0.983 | 1.21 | 1.03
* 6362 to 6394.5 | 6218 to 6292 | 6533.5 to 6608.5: 8.3 angstrom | 0.984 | 1.74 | 1.28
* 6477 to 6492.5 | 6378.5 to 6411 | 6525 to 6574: 2.0 angstrom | 0.983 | 2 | 1.57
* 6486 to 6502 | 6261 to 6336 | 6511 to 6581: 3.5 angstrom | 1.03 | 1.81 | 1.64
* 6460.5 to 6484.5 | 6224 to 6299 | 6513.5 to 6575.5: 4.4 angstrom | 0.999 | 1.84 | 1.63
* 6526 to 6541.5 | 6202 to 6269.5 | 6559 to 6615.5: 3.8 angstrom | 1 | 1.87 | 1.74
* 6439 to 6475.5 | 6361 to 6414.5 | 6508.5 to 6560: -4.3 angstrom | 0.971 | 1.33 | 1.14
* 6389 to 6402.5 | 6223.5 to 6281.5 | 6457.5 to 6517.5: 2.5 angstrom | 0.997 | 1.35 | 1.21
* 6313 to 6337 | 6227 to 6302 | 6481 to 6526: 1.5 angstrom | 1.01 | 1.33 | 1.09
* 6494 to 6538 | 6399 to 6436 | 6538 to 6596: 7.2 angstrom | 1.03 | 1.89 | 1.6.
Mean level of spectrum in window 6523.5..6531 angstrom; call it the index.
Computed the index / 1.28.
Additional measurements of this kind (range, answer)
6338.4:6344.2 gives 0.915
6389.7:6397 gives 0.975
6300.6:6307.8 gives 1.04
